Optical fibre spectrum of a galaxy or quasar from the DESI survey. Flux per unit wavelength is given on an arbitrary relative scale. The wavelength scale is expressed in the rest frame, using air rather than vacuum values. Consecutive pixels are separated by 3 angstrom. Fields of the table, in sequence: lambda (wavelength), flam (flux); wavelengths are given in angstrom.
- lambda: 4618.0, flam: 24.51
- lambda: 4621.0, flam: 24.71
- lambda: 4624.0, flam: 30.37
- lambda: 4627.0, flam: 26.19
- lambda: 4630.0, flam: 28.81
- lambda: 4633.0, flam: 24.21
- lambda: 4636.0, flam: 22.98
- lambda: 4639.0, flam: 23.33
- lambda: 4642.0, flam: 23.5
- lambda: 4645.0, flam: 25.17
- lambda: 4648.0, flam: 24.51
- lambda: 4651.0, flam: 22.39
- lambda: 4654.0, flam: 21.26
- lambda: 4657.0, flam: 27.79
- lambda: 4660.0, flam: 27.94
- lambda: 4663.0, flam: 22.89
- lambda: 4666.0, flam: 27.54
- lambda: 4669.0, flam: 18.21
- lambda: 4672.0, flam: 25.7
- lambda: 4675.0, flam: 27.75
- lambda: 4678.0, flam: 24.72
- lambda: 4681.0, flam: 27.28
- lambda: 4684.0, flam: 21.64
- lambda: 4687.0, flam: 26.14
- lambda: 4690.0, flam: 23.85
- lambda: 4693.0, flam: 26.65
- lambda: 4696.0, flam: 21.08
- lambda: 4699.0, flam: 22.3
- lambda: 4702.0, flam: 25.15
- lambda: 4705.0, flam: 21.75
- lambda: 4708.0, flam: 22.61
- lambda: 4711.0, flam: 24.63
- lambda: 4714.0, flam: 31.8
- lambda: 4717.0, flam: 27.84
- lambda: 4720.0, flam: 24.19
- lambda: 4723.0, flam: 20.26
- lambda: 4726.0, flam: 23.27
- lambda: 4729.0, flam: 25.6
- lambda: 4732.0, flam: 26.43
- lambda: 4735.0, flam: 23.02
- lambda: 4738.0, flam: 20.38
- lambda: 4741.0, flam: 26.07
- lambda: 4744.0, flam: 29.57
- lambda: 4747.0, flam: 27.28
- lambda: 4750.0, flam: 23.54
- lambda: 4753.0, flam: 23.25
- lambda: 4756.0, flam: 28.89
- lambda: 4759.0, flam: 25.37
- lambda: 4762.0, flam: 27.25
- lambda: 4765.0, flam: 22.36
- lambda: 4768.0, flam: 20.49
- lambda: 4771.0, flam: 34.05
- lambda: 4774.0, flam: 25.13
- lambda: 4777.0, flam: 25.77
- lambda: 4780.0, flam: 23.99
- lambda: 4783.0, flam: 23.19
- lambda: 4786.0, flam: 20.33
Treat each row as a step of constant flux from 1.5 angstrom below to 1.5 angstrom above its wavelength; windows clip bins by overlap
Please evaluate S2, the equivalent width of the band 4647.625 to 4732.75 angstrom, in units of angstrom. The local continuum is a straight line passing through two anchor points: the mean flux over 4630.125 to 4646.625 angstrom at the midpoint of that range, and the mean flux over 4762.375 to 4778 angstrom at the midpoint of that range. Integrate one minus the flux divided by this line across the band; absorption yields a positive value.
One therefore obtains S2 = 0.8 angstrom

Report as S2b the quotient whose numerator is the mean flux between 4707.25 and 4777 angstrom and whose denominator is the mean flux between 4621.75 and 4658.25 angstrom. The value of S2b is 1.02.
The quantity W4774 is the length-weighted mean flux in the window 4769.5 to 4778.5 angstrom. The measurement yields 28.3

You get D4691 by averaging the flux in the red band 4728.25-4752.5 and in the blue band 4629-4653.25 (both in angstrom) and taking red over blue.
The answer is 1.04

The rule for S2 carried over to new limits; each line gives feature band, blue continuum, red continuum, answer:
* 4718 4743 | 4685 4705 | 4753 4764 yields 1.5 angstrom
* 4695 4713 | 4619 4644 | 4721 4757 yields 1.3 angstrom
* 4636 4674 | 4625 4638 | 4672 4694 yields 2.0 angstrom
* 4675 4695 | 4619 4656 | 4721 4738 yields -0.9 angstrom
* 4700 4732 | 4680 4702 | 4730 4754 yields -0.3 angstrom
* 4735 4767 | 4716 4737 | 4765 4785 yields -0.7 angstrom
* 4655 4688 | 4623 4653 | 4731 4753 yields -0.2 angstrom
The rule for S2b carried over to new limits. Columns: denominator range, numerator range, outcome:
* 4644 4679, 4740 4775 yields 1.06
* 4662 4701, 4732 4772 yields 1.05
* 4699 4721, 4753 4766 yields 1.02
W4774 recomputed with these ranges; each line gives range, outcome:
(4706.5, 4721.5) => 26.2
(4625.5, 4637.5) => 25.5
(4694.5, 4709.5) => 22.6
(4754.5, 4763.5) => 27.2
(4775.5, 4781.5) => 24.9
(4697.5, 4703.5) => 23.7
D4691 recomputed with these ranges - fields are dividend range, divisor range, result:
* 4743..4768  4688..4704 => 1.07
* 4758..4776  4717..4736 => 1.07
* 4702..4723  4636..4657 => 1.06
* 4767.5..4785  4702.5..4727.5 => 1.04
